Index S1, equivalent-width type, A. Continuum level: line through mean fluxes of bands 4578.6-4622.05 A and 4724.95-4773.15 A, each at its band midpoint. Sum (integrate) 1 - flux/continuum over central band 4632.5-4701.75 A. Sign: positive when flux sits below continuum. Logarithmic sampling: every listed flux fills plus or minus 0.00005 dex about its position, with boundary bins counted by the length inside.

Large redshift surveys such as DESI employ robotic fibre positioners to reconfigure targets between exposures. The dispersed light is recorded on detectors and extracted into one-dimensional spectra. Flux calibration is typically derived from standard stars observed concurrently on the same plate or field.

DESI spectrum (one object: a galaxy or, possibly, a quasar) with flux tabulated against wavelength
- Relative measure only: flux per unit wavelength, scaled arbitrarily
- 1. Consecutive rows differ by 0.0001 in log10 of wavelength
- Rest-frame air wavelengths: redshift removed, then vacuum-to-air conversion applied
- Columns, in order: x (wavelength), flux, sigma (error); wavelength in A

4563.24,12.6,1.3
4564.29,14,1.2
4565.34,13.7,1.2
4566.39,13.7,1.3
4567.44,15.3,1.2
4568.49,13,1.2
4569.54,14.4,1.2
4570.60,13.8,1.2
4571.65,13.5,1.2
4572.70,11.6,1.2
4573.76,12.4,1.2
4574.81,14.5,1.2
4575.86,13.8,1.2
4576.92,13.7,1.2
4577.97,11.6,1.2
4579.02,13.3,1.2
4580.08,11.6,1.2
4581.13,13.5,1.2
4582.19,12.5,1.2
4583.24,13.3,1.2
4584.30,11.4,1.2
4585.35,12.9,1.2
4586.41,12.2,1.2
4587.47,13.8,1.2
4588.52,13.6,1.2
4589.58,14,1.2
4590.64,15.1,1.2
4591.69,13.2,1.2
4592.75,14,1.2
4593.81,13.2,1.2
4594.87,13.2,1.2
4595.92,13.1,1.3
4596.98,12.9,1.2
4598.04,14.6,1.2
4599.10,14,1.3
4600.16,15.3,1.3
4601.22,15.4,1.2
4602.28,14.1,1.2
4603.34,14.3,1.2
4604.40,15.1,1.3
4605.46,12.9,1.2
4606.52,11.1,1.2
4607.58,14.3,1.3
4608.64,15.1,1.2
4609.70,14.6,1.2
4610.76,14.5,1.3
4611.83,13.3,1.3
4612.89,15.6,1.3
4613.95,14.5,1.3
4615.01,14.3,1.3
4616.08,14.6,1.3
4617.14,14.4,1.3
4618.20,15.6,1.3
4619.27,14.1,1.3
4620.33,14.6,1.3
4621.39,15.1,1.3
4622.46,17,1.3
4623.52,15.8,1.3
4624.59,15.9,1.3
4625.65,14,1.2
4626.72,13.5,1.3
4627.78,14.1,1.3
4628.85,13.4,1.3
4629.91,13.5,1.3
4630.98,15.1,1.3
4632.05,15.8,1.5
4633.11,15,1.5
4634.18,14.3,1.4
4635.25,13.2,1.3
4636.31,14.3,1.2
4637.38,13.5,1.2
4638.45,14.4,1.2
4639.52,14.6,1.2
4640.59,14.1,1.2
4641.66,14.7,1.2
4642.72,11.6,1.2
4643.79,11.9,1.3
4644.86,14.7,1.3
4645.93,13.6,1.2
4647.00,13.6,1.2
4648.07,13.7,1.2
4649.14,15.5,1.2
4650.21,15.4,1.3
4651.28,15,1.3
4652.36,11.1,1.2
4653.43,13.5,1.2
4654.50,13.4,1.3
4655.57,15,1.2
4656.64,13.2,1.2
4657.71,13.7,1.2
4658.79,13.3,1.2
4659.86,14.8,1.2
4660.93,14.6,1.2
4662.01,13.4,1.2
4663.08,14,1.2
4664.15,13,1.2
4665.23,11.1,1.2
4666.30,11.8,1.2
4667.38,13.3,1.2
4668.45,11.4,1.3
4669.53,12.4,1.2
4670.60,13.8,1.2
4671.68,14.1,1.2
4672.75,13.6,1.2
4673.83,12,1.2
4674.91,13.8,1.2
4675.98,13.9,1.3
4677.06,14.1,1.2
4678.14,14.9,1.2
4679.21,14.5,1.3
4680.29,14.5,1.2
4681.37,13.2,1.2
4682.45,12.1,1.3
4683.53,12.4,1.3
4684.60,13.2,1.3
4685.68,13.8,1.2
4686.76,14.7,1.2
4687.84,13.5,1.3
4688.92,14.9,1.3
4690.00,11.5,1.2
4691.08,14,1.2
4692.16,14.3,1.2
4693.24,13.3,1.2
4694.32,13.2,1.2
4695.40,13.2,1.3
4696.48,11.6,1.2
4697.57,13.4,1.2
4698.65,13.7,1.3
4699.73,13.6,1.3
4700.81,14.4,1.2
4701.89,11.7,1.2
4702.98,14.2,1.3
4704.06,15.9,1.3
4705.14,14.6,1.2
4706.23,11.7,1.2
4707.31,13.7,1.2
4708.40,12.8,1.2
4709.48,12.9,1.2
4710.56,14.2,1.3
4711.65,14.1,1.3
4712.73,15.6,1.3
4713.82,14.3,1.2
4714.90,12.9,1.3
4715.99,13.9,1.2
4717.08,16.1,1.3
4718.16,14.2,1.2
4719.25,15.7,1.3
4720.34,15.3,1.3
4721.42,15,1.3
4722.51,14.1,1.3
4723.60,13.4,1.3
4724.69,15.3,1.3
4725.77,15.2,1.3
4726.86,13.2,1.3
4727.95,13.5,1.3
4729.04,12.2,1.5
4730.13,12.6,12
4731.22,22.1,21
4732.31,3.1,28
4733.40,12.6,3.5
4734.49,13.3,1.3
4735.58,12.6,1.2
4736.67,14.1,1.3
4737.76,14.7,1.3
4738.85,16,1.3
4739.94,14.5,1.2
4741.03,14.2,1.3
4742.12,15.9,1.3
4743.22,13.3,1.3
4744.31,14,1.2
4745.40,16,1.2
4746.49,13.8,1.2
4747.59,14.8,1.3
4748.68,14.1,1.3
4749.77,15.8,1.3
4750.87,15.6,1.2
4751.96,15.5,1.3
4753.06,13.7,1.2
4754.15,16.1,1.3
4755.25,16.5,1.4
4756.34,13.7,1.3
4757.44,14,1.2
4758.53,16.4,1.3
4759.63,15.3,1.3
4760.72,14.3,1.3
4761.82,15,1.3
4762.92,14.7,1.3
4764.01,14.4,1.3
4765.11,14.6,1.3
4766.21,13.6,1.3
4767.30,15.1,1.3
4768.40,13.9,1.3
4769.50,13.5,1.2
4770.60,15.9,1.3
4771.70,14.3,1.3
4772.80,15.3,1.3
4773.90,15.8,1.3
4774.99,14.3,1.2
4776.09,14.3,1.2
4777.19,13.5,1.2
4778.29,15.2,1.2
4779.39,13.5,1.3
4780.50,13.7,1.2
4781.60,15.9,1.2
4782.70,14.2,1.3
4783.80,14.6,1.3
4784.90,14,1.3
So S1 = 2.6 A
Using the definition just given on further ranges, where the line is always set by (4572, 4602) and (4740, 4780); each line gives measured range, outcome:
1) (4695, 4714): 0.9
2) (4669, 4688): 0.7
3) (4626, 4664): -0.4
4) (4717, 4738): 0.9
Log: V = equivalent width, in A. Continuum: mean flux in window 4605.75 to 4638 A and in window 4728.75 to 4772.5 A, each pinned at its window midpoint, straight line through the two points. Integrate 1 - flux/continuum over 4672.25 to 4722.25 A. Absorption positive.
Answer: 2.23 A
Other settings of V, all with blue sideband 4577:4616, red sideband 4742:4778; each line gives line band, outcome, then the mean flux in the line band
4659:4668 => 0.6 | 13.2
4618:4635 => -1.1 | 14.8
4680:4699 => 1.2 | 13.3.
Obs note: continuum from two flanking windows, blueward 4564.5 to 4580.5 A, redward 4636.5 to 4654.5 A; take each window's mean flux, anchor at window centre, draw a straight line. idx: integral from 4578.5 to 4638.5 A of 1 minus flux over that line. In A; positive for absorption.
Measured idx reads -2.1 A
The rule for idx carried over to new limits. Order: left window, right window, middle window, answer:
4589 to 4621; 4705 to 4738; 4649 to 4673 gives 0.93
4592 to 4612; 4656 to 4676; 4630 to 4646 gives -0.61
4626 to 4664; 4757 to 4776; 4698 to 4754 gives 1.34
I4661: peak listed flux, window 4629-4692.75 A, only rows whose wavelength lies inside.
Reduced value 15.8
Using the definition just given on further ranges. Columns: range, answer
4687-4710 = 15.9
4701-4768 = 22.1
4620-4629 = 17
